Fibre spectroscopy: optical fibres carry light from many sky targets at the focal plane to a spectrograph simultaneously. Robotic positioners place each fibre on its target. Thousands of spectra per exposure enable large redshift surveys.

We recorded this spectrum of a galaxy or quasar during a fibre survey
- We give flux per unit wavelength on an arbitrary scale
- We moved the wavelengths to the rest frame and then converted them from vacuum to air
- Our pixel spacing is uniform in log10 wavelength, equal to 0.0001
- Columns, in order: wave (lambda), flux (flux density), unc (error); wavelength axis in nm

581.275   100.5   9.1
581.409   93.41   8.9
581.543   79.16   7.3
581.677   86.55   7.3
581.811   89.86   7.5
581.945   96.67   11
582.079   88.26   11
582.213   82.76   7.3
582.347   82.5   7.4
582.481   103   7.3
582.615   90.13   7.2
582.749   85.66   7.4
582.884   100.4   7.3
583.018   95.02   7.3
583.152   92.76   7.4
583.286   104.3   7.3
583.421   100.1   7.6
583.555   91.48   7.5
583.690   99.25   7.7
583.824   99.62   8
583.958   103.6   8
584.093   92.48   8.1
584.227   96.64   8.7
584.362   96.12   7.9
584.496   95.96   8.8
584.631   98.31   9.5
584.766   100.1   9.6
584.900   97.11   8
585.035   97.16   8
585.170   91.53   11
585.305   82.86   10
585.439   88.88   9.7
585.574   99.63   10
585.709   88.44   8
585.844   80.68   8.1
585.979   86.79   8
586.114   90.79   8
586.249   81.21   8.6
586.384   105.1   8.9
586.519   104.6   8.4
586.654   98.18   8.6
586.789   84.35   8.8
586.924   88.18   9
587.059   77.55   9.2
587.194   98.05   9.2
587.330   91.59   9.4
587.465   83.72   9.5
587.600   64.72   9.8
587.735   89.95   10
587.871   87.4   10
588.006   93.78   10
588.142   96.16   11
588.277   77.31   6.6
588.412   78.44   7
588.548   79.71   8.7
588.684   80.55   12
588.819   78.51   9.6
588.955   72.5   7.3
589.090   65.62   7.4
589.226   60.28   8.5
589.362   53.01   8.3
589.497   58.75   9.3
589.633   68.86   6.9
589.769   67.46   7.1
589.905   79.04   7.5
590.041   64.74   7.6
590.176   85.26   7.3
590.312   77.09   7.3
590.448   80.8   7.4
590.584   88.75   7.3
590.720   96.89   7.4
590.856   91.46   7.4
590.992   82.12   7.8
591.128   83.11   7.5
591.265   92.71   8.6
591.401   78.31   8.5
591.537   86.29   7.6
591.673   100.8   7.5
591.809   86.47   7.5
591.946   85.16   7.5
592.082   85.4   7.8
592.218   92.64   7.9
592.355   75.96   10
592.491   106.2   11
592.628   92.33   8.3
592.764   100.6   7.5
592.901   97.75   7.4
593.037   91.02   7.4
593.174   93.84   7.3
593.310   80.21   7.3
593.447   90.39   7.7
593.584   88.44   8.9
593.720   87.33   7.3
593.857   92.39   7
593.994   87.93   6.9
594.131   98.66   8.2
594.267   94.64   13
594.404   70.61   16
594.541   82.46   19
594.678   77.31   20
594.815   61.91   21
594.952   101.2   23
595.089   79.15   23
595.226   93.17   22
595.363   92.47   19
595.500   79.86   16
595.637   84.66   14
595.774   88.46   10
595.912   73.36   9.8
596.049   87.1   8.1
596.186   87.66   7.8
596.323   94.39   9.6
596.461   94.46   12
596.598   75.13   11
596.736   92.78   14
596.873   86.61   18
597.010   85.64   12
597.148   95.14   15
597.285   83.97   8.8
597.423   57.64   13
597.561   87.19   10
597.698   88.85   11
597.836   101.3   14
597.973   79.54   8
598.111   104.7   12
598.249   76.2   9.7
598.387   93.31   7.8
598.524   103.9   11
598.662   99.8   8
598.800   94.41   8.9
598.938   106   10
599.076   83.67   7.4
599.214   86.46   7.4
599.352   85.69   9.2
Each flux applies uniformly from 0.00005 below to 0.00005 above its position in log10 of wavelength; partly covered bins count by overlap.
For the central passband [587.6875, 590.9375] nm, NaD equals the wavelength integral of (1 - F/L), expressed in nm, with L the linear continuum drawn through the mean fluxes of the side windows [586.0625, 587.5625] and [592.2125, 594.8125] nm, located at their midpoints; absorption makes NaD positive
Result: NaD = 0.43 nm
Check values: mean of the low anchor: 90.7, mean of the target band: 78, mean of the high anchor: 88.7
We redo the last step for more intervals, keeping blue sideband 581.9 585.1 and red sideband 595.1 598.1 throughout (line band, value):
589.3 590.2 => 0.23 nm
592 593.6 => -0.04 nm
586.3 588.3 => 0.07 nm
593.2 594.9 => 0.07 nm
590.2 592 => 0.07 nm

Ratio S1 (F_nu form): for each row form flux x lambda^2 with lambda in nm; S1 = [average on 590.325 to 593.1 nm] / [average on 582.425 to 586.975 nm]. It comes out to 0.97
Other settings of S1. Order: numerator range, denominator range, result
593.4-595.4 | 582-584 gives 0.95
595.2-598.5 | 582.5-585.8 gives 0.95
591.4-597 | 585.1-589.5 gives 1.07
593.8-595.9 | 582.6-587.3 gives 0.94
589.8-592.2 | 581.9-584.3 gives 0.92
